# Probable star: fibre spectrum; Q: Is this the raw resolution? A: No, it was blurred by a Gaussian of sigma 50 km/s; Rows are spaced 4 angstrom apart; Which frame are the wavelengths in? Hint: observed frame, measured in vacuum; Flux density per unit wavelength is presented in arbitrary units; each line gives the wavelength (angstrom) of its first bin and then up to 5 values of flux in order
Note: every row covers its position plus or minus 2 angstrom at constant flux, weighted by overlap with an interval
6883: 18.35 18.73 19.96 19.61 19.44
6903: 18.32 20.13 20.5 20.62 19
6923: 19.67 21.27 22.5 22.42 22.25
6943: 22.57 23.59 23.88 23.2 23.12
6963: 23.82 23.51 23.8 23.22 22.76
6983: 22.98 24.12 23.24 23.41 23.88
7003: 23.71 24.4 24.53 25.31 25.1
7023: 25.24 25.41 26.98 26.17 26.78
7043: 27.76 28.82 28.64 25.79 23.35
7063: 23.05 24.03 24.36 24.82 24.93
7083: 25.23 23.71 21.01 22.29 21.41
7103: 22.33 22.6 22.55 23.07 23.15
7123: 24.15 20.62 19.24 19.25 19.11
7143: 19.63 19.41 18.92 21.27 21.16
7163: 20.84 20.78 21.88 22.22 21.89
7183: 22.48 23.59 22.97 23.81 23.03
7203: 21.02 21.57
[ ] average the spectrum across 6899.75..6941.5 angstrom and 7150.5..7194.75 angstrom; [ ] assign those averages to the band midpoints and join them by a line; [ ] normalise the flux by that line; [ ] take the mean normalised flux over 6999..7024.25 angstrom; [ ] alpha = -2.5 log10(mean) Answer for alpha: -0.169 mag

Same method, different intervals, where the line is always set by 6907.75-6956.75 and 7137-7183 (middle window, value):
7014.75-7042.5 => -0.216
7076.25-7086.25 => -0.181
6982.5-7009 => -0.109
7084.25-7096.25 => -0.074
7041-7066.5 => -0.226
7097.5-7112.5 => -0.064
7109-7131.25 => -0.073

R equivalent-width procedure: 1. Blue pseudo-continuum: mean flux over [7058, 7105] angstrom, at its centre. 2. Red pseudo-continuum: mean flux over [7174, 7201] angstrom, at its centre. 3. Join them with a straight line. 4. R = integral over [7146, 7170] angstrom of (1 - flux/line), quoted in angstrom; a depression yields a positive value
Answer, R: 2.6 angstrom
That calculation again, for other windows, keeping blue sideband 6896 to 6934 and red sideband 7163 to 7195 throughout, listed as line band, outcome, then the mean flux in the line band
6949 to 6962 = -1.8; 23.4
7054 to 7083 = -4.0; 24.3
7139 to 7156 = 1.8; 19.6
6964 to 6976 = -1.7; 23.6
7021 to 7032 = -2.5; 25.8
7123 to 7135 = 0.7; 20.5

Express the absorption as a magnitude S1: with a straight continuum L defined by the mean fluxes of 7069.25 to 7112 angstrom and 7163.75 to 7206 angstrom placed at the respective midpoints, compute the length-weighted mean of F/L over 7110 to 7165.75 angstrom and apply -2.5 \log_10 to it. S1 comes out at 0.10 mag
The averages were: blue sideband 23.2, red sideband 22.3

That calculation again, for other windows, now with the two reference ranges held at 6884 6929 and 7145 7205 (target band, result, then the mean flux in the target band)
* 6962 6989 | -0.16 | 23.4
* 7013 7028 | -0.22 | 25.3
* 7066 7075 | -0.16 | 24.4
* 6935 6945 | -0.13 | 22.4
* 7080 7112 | -0.08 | 22.7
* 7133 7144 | 0.11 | 19.3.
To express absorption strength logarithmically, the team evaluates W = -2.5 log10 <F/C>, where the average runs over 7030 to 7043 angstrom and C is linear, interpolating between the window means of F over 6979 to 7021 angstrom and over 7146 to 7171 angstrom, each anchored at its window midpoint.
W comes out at -0.16 mag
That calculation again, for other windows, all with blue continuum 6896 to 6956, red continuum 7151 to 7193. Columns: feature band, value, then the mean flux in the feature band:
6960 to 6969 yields -0.111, 23.6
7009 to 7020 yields -0.166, 25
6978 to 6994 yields -0.095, 23.3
